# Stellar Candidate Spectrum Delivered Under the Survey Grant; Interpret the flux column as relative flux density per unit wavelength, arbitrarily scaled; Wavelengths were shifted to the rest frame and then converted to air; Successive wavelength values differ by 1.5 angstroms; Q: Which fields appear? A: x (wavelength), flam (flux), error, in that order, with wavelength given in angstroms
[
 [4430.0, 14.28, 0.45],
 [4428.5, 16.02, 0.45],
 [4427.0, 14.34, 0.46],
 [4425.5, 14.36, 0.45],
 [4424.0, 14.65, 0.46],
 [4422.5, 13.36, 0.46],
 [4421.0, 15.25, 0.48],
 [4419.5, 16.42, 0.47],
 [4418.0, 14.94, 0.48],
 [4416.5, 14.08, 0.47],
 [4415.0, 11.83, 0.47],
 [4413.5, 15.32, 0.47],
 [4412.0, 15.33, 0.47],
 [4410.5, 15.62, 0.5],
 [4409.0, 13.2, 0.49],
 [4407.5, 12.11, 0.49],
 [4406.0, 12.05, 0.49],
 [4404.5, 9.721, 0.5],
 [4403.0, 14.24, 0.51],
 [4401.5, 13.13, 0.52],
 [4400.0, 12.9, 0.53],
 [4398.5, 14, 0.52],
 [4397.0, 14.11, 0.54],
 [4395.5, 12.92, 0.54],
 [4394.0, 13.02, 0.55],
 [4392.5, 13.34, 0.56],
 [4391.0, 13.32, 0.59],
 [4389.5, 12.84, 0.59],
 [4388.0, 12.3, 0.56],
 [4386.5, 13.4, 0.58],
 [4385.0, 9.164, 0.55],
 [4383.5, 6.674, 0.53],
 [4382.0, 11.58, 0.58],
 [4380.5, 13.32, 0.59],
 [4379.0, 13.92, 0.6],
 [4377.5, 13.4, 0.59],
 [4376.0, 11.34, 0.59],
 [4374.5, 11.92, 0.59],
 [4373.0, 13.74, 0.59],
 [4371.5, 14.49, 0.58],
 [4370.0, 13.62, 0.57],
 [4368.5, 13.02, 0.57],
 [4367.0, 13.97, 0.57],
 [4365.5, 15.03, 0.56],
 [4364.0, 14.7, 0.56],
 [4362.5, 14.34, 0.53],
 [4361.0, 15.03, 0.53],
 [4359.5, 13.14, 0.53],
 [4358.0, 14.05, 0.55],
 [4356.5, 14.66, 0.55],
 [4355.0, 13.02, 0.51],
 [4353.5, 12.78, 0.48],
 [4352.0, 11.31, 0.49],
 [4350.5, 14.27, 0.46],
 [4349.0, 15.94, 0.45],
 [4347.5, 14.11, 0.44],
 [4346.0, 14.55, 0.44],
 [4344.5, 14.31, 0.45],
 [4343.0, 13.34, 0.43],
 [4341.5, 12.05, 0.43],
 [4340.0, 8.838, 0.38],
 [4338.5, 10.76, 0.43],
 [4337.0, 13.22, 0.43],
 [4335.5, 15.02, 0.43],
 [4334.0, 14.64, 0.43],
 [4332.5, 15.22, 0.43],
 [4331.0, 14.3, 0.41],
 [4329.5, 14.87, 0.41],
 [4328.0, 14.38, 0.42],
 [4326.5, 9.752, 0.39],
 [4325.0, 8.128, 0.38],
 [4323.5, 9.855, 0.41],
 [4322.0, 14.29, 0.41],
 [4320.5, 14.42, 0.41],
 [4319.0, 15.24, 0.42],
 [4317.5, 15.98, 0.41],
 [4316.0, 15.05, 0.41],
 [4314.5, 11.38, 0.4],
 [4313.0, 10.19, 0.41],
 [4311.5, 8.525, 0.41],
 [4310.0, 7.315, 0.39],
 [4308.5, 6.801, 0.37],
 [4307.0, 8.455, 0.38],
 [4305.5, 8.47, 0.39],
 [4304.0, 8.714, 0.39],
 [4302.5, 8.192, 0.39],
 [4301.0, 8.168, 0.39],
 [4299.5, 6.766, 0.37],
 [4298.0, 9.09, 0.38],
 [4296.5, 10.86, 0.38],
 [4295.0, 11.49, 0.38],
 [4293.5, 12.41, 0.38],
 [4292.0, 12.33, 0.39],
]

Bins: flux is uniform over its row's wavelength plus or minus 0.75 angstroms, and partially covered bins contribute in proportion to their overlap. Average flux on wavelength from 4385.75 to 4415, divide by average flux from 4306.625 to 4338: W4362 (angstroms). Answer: 1.1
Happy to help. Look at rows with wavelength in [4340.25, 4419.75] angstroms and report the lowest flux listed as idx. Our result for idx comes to 6.674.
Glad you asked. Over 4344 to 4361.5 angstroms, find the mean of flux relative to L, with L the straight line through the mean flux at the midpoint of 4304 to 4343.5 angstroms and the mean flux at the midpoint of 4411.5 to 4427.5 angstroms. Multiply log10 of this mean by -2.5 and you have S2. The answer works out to -0.10 mag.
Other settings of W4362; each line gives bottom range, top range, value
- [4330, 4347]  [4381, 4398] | 0.91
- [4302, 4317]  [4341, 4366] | 1.48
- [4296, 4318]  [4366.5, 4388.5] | 1.30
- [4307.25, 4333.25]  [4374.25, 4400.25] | 1.03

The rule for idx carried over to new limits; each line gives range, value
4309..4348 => 7.315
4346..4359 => 11.31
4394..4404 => 12.9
